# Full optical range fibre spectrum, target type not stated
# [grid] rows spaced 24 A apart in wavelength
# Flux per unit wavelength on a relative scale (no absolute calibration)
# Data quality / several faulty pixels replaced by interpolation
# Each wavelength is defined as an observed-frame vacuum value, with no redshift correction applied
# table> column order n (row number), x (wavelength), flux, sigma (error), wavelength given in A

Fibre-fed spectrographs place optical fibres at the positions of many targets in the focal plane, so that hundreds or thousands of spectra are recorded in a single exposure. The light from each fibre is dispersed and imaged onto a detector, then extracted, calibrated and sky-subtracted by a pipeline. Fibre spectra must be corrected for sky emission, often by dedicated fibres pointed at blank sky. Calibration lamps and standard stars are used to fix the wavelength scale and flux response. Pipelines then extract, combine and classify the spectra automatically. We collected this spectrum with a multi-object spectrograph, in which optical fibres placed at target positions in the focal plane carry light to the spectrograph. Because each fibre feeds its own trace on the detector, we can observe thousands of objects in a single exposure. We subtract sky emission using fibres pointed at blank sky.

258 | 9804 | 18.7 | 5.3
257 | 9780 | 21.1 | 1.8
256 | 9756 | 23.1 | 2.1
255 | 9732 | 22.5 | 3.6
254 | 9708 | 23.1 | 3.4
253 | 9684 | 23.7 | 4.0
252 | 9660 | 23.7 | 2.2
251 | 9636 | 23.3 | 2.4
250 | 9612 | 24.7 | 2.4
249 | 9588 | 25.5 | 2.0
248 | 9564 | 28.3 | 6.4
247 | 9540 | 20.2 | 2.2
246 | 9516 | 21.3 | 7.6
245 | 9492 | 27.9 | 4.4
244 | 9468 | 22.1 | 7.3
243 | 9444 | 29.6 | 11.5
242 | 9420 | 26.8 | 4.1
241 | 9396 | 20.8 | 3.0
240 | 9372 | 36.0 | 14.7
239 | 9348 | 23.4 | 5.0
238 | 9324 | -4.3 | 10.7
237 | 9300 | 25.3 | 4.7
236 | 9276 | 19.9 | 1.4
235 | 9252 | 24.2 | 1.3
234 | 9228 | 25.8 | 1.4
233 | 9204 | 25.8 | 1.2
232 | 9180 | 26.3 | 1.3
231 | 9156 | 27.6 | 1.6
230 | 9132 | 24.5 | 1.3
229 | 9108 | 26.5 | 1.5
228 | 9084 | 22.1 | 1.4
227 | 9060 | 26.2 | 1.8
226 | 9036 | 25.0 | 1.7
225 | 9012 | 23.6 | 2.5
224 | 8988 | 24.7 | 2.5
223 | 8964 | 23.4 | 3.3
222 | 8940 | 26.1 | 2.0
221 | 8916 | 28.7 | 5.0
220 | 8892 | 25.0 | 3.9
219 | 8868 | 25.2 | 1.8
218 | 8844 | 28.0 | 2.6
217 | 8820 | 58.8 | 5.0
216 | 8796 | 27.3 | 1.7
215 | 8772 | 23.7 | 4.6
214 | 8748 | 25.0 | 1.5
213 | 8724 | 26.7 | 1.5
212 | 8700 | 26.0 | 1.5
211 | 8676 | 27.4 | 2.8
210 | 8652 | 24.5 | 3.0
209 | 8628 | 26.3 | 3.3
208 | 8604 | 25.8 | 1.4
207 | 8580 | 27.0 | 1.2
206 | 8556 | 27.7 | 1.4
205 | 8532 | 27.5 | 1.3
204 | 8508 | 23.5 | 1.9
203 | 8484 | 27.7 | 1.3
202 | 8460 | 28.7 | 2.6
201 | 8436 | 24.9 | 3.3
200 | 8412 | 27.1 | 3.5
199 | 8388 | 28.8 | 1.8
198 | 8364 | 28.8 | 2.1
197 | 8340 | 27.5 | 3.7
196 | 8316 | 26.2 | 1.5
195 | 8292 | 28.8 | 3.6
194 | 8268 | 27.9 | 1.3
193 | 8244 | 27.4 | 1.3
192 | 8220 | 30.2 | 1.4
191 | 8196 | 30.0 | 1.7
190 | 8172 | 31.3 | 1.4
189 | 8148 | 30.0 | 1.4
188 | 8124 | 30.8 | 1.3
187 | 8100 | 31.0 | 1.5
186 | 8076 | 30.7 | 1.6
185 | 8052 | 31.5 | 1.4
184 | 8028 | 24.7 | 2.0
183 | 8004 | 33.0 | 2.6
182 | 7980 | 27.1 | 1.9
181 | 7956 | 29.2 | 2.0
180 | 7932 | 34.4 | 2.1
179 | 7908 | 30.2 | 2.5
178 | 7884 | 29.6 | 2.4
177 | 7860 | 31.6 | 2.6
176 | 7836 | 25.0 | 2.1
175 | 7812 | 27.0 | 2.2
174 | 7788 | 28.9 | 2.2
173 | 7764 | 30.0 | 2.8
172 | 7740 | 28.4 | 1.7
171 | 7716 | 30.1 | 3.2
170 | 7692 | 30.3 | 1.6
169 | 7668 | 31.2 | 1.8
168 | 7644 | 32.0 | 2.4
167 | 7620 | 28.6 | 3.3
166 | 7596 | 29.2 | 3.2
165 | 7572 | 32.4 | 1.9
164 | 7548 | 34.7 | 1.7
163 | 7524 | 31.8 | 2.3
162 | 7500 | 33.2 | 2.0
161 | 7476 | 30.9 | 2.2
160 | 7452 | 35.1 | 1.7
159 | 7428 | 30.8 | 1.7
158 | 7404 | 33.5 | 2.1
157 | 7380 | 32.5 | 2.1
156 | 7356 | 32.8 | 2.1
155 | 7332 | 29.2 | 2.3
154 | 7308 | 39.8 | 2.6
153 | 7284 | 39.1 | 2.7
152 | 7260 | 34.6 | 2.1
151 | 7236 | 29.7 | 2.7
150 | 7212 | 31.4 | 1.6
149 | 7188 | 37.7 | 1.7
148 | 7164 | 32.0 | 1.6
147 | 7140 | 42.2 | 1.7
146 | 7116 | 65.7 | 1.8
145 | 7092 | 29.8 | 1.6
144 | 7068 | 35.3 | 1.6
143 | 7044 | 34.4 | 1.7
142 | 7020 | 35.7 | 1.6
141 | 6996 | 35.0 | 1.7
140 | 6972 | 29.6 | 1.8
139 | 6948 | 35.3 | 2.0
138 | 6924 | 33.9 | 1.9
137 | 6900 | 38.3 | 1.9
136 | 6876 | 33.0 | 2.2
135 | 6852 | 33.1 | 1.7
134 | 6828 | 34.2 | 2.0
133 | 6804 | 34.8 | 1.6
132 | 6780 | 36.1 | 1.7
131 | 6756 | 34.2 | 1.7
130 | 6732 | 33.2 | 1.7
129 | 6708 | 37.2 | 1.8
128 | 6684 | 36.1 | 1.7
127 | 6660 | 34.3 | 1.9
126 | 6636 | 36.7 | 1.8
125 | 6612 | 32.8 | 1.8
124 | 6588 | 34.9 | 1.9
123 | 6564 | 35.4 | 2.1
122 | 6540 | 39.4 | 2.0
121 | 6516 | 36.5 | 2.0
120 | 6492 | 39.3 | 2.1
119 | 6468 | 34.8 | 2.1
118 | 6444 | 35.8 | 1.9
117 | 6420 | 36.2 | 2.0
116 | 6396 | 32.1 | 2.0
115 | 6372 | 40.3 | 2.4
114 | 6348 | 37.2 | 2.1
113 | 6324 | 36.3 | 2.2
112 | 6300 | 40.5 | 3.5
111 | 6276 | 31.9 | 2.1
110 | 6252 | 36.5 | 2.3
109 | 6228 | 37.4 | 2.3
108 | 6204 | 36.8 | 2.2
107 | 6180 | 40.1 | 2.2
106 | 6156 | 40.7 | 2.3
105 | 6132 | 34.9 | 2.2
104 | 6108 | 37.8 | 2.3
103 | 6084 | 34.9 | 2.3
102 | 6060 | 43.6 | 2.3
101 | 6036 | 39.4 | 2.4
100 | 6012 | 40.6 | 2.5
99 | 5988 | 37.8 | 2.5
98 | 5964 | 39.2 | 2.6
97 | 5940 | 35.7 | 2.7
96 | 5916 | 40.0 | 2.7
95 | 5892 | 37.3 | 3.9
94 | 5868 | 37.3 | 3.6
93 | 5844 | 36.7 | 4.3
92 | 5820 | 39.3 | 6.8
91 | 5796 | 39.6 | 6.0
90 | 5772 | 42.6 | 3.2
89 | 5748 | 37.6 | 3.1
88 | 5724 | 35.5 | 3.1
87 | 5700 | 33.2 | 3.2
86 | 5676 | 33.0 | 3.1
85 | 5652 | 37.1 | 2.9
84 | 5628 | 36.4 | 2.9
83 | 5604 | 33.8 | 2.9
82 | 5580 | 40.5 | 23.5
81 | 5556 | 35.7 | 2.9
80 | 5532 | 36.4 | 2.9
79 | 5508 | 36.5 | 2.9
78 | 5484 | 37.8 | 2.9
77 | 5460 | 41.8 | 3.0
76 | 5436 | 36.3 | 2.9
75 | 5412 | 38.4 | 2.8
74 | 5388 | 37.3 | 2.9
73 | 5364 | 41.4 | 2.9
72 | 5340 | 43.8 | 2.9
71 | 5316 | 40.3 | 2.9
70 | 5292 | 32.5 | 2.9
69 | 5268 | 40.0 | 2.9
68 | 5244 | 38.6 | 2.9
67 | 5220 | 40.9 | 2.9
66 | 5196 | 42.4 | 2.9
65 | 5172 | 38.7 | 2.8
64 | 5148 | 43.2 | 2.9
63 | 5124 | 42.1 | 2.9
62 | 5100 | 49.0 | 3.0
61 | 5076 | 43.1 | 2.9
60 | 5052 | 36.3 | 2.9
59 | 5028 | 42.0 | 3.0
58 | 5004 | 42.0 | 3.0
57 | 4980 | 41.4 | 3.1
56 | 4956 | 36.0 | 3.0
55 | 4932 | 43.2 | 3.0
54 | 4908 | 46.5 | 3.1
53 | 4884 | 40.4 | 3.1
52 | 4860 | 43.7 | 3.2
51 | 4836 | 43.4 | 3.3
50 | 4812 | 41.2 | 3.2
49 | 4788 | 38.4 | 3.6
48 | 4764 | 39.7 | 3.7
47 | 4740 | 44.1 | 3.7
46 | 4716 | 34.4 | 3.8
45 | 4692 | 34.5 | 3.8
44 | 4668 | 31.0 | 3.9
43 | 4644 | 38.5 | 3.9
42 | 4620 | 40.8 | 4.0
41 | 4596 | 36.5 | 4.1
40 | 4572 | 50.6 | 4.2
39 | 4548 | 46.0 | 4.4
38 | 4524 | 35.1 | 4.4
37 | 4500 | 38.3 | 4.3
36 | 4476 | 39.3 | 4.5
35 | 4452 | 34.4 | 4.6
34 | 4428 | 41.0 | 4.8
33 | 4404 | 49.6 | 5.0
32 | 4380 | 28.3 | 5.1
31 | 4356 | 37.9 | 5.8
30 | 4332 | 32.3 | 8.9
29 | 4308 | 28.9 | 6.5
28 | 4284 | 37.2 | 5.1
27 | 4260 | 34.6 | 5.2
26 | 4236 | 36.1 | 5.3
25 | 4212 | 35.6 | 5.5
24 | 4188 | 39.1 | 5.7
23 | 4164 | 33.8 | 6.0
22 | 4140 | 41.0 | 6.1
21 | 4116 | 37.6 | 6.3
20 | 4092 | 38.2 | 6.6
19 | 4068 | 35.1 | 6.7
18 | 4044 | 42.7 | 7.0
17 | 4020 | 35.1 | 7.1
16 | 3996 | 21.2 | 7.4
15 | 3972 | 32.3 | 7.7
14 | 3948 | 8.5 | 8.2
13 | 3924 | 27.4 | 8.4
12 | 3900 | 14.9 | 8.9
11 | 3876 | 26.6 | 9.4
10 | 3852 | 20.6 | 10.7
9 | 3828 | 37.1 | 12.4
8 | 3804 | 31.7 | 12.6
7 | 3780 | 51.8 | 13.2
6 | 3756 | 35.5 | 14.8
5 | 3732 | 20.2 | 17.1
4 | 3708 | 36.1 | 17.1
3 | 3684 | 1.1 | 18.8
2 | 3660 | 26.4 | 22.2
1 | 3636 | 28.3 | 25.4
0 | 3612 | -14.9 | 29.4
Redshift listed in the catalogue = 0.08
